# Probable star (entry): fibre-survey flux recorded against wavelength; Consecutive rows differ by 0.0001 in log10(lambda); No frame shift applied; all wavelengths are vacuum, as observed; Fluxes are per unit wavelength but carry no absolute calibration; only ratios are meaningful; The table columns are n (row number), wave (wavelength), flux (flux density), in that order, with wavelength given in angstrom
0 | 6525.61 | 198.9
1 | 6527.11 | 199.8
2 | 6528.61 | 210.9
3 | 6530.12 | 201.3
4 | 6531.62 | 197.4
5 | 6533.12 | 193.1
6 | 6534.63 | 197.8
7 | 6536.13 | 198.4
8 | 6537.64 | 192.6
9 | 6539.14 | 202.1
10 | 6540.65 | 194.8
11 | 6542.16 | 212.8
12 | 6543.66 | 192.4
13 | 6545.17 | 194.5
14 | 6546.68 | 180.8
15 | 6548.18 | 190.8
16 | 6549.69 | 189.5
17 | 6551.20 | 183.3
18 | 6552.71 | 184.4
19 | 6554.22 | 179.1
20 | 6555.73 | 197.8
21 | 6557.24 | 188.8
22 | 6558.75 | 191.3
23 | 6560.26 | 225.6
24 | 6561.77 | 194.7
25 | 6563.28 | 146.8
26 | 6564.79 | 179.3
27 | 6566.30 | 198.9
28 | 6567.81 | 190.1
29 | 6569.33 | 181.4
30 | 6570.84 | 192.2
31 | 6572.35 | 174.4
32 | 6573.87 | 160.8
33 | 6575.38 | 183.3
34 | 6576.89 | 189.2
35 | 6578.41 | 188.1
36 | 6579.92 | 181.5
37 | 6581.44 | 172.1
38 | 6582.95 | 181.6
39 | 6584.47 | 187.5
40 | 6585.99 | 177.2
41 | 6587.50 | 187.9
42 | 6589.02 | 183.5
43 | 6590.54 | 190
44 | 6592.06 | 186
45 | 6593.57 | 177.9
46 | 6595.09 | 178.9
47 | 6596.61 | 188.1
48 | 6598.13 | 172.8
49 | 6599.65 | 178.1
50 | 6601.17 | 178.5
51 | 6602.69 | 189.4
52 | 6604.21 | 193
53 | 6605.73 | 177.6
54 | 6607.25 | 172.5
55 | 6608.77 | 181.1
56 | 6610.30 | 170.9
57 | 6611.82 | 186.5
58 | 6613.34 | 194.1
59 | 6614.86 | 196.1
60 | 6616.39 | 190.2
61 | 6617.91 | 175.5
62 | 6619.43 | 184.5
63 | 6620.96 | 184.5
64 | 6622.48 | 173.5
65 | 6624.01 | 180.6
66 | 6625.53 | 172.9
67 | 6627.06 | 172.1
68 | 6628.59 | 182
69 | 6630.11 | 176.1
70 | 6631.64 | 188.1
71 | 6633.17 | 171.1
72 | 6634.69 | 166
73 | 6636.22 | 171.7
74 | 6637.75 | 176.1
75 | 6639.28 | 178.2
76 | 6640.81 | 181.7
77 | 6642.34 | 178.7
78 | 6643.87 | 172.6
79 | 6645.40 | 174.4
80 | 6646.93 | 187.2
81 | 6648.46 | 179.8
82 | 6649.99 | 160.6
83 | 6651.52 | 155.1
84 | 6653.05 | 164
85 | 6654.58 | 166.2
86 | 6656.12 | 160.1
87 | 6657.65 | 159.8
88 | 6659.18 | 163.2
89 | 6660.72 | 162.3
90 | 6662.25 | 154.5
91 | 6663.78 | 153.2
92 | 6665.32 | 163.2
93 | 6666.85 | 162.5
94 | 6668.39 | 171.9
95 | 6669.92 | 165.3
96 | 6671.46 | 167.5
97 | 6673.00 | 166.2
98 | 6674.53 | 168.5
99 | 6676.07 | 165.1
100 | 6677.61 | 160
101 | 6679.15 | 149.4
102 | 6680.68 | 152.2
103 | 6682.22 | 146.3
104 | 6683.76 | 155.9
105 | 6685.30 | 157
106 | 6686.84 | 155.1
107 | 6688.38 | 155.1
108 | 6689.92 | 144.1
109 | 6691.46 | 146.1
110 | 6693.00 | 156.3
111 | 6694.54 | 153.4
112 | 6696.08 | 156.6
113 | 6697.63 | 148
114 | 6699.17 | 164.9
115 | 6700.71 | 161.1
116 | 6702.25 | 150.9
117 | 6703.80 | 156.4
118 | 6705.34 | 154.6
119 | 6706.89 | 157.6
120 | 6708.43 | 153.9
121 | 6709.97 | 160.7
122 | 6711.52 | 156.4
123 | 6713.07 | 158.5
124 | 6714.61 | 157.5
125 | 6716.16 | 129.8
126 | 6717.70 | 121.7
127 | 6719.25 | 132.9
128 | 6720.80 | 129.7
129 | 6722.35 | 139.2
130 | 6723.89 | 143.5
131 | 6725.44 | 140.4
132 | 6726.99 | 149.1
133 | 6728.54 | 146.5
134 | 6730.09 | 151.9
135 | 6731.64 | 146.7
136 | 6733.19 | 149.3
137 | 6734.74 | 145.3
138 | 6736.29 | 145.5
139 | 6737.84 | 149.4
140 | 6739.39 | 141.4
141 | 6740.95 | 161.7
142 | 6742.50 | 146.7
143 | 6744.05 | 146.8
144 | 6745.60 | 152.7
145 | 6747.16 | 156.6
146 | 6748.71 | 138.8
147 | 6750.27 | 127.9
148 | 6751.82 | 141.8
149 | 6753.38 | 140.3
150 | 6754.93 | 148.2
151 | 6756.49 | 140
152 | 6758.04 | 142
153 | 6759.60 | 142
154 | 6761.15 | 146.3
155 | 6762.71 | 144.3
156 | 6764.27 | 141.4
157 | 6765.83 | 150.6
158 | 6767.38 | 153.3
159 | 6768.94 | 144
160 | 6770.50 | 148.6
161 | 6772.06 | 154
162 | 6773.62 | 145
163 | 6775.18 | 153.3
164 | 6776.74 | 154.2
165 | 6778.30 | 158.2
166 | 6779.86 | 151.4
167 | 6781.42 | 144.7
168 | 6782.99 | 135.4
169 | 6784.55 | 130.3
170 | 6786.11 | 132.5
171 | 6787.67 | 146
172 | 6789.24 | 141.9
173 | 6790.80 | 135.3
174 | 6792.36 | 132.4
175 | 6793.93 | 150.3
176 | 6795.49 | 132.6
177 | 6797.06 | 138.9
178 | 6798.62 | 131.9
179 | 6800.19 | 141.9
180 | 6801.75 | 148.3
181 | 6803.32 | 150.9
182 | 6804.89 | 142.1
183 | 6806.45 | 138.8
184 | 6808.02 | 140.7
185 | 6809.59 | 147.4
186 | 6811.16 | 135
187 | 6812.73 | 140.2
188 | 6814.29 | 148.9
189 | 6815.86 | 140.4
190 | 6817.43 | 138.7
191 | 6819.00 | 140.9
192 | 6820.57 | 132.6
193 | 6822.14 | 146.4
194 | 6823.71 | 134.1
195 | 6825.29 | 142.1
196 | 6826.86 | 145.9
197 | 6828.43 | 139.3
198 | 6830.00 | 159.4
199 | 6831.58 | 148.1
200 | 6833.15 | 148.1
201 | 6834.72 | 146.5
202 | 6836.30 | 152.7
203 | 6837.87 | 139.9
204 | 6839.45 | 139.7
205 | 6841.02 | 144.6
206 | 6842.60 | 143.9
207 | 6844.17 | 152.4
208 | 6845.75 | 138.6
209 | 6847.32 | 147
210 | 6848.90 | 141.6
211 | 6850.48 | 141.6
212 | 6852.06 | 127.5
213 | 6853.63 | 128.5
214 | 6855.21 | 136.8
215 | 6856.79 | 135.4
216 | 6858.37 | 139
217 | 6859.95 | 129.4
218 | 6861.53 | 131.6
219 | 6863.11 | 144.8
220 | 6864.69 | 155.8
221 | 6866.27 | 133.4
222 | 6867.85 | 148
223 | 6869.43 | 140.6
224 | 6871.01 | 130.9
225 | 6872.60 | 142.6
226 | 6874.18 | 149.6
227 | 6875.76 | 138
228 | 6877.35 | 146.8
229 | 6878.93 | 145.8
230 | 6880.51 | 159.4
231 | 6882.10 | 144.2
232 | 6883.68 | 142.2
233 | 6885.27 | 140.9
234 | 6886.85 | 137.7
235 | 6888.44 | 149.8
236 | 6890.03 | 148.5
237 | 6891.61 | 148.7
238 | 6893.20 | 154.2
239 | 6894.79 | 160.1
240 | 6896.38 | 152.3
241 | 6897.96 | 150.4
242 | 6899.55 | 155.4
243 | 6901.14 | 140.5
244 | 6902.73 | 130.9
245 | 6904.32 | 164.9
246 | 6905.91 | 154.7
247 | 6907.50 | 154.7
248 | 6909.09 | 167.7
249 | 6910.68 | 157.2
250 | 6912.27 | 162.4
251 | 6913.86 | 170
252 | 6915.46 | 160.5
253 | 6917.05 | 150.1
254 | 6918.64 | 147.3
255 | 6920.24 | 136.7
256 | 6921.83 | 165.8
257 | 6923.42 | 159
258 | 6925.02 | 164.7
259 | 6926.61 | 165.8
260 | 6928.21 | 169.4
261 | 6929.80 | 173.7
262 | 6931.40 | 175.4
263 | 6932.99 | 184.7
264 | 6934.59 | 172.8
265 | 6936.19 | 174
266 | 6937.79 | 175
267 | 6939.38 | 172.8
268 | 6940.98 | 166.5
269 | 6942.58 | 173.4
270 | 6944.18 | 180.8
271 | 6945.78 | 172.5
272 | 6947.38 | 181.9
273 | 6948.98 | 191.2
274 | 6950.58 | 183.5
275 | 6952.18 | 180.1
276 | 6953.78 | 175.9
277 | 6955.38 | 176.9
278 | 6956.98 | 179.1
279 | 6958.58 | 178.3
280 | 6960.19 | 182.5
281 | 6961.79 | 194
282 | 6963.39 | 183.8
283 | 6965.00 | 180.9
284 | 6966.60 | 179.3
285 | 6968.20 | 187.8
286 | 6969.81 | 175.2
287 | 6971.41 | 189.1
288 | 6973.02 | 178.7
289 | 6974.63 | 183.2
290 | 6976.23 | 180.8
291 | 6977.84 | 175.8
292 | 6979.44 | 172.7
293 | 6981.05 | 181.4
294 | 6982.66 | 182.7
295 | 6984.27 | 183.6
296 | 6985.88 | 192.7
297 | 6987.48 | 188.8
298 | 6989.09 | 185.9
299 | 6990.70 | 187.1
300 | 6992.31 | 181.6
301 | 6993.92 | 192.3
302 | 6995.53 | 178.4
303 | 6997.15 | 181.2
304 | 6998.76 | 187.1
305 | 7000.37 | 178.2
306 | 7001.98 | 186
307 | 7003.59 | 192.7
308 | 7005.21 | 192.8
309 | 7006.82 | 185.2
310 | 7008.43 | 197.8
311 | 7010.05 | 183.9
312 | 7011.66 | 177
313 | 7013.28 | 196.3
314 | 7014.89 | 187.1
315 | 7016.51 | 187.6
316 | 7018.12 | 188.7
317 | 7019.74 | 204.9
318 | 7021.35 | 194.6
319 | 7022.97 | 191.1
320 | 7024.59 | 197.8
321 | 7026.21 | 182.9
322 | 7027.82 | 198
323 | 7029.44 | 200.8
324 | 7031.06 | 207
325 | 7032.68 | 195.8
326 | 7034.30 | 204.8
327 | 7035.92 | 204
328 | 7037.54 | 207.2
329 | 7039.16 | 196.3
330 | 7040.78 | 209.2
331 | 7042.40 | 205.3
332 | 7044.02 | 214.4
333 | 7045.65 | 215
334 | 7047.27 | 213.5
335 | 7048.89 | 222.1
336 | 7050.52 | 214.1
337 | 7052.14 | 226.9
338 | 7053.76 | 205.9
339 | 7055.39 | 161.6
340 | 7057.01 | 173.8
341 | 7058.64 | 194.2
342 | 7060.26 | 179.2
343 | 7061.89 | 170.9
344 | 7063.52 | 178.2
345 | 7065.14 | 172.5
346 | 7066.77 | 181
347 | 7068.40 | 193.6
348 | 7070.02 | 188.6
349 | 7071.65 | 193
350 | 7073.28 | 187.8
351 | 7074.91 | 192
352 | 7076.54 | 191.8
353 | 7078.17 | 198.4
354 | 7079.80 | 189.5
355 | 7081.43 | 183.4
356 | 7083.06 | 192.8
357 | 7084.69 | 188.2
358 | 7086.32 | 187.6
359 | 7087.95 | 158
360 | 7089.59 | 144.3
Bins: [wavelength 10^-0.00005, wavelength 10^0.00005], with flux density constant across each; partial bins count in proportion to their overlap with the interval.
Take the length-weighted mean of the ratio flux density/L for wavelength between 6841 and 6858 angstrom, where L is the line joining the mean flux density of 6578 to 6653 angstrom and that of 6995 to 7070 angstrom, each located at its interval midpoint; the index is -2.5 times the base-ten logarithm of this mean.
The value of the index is 0.32 mag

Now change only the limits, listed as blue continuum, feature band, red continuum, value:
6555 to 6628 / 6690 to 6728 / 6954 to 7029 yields 0.229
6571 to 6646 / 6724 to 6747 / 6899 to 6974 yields 0.189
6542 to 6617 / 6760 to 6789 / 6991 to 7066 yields 0.278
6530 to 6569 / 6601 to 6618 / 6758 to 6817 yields -0.027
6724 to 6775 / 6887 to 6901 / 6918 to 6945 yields 0.086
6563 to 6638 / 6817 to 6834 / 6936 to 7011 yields 0.258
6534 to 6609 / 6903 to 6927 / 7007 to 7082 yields 0.214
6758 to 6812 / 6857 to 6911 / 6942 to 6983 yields 0.125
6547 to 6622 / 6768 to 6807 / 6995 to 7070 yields 0.297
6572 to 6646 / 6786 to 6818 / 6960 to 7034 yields 0.288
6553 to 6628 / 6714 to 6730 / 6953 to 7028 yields 0.301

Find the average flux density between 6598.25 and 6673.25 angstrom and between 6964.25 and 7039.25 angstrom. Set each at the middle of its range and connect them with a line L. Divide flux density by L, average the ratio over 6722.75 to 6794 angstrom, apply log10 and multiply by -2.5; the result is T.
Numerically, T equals 0.23 mag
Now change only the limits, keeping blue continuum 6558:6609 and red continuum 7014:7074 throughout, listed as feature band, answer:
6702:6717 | 0.212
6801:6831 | 0.309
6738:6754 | 0.276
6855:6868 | 0.344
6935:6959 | 0.093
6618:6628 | 0.039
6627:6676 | 0.098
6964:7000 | 0.065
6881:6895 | 0.288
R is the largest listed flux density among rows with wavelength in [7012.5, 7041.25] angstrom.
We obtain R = 209.2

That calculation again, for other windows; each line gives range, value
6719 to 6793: 161.7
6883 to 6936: 184.7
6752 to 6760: 148.2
